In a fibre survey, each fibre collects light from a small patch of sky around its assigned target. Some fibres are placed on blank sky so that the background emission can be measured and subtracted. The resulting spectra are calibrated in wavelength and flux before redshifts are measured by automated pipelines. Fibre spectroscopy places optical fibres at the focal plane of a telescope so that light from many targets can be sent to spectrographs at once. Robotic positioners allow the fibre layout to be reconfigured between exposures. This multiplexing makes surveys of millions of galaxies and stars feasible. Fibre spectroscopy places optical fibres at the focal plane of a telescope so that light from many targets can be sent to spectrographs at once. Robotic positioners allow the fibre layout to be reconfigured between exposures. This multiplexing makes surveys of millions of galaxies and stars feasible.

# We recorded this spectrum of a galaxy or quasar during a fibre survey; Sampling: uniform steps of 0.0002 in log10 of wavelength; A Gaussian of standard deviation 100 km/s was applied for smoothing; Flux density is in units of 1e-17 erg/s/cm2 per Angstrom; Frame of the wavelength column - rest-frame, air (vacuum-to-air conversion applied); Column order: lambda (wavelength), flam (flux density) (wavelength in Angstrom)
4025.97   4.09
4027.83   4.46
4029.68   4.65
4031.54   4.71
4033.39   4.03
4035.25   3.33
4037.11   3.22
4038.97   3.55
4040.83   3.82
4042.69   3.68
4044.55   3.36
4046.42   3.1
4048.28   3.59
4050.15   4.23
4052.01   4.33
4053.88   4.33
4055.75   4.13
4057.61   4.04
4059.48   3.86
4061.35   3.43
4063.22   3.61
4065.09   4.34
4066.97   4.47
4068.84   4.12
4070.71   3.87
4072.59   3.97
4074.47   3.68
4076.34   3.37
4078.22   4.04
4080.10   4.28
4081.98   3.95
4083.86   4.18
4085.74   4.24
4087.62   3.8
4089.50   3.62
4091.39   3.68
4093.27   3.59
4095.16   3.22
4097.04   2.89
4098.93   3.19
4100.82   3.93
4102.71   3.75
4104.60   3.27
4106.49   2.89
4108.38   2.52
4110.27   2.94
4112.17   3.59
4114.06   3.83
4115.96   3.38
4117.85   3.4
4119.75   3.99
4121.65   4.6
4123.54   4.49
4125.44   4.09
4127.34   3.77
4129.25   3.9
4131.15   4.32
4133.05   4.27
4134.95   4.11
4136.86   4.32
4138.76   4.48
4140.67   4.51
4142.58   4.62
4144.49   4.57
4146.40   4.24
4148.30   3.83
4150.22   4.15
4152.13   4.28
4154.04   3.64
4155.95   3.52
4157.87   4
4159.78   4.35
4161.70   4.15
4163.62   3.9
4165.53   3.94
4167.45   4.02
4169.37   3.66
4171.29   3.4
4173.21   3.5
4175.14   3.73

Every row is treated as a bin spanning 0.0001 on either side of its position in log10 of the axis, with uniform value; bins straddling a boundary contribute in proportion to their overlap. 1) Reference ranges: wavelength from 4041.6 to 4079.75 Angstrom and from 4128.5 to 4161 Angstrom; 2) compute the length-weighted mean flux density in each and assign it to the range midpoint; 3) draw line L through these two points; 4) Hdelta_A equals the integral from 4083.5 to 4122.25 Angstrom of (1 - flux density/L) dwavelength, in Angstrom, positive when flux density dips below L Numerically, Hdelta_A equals 4.9 Angstrom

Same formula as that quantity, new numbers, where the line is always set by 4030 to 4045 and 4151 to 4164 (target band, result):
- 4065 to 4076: -0.56 Angstrom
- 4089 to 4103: 1.46 Angstrom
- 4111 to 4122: 0.48 Angstrom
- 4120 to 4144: -2.14 Angstrom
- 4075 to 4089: -0.42 Angstrom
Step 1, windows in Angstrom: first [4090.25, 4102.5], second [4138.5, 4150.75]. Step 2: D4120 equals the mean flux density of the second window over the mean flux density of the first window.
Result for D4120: 1.3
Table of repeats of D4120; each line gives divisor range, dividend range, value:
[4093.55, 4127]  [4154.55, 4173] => 1.09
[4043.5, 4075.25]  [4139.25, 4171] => 1.04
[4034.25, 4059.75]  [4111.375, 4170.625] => 1.08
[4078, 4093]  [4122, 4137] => 1.05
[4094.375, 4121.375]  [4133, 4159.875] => 1.24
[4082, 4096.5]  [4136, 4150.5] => 1.16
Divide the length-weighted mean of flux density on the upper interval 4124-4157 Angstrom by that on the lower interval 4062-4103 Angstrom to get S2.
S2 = 1.09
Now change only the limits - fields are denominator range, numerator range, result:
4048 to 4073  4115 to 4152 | 1.03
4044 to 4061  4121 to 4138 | 1.08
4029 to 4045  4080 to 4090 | 1.05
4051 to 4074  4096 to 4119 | 0.82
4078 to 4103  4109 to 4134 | 1.04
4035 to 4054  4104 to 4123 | 0.95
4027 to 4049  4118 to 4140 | 1.10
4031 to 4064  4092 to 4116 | 0.87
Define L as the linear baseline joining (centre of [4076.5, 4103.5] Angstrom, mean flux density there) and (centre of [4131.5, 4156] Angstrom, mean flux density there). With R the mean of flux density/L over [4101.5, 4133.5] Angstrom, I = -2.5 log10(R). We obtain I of 0.08 mag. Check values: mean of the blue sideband 3.73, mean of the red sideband 4.22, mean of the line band 3.7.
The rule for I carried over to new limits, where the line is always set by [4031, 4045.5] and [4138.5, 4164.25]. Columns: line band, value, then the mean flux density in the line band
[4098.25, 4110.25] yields 0.22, 3.24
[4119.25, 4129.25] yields -0.03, 4.17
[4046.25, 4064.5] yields -0.04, 3.91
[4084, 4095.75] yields 0.05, 3.74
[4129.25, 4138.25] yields -0.04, 4.23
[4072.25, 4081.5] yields -0.01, 3.86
